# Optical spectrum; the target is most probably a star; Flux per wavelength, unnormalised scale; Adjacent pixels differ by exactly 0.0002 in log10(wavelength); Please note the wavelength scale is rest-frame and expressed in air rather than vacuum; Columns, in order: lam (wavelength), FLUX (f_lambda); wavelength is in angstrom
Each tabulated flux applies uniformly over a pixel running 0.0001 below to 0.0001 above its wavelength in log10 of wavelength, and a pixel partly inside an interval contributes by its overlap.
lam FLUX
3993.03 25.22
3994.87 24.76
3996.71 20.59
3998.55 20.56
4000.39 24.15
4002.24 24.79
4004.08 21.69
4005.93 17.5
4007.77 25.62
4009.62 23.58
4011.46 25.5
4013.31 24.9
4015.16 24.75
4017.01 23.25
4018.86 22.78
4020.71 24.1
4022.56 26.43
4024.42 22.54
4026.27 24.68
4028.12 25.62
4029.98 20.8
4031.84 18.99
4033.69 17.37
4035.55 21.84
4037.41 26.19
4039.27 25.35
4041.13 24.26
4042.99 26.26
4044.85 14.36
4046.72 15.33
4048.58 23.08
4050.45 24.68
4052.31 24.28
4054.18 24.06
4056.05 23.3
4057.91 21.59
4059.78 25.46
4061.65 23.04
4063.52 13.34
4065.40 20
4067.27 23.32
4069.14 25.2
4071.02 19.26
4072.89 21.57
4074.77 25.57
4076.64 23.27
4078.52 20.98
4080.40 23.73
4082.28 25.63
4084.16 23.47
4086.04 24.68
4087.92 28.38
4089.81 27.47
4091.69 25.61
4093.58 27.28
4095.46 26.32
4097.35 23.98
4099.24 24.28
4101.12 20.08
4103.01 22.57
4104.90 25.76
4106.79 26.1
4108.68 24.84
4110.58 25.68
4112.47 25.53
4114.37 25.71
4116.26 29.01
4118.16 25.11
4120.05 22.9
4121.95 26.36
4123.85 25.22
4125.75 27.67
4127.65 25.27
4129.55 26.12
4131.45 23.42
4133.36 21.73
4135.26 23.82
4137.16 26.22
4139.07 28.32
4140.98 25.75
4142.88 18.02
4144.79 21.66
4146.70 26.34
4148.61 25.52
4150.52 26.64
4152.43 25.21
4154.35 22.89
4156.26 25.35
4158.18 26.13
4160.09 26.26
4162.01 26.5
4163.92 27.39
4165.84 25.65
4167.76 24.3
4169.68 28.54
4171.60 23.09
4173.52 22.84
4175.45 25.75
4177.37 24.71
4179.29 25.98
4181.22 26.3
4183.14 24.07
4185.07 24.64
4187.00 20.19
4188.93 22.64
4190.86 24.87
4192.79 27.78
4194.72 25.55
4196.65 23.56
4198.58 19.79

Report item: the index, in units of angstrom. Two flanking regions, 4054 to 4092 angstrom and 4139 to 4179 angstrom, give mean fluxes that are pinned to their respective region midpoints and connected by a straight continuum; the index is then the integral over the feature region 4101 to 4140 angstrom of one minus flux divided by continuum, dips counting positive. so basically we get -1.6 angstrom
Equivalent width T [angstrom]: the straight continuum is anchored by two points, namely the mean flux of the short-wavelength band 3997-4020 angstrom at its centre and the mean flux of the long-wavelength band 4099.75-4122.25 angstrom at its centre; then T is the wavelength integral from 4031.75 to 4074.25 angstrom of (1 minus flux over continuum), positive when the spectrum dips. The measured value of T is 3.6 angstrom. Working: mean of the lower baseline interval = 23.2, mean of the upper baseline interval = 24.9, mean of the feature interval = 21.9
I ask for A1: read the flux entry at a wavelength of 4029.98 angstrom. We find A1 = 20.8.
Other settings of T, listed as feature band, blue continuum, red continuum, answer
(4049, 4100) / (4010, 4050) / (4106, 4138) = 0.7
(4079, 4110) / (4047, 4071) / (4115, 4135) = -1.4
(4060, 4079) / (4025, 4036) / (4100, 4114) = 1.1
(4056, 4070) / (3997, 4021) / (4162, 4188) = 1.2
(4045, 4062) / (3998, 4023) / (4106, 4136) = 1.3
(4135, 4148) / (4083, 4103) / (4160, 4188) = 0.4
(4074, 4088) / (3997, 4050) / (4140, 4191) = -0.4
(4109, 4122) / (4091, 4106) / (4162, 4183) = -0.5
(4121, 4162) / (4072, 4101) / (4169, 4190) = -0.8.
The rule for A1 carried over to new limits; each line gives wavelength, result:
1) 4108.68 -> 24.84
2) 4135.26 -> 23.82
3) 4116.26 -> 29.01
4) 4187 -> 20.19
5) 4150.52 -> 26.64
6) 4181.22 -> 26.3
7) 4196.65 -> 23.56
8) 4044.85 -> 14.36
